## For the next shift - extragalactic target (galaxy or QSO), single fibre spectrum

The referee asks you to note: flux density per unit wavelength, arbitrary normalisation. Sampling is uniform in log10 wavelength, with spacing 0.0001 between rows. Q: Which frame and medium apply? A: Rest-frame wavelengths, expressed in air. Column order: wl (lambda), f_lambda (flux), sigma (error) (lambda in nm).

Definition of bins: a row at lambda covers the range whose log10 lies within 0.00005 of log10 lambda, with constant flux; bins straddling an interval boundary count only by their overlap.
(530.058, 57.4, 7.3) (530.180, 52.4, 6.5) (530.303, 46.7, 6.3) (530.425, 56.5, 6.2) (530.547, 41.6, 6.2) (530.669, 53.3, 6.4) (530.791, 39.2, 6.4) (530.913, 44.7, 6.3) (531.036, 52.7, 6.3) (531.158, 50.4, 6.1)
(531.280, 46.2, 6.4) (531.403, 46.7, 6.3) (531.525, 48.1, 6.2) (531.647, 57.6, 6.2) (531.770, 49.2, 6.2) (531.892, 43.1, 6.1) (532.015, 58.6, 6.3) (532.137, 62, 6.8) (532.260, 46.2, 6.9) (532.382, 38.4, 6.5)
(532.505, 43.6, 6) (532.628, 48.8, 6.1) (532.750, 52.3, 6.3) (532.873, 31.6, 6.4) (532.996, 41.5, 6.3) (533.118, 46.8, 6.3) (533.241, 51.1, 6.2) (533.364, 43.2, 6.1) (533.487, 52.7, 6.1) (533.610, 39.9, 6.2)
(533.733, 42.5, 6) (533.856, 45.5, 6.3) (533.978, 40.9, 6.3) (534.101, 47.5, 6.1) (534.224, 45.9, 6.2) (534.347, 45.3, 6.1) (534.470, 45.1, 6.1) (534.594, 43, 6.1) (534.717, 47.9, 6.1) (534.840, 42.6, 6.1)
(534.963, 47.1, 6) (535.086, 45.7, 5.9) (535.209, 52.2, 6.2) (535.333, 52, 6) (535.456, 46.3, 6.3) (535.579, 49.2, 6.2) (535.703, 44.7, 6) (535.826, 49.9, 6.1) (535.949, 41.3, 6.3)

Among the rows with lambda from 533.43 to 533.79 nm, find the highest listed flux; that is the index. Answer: 52.7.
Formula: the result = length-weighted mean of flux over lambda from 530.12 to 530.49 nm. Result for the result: 51.7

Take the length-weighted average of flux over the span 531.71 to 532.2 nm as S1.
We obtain 53.2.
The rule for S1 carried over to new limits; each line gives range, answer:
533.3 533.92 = 44.8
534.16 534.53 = 45.5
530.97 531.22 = 51.4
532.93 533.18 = 44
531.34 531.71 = 50.7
